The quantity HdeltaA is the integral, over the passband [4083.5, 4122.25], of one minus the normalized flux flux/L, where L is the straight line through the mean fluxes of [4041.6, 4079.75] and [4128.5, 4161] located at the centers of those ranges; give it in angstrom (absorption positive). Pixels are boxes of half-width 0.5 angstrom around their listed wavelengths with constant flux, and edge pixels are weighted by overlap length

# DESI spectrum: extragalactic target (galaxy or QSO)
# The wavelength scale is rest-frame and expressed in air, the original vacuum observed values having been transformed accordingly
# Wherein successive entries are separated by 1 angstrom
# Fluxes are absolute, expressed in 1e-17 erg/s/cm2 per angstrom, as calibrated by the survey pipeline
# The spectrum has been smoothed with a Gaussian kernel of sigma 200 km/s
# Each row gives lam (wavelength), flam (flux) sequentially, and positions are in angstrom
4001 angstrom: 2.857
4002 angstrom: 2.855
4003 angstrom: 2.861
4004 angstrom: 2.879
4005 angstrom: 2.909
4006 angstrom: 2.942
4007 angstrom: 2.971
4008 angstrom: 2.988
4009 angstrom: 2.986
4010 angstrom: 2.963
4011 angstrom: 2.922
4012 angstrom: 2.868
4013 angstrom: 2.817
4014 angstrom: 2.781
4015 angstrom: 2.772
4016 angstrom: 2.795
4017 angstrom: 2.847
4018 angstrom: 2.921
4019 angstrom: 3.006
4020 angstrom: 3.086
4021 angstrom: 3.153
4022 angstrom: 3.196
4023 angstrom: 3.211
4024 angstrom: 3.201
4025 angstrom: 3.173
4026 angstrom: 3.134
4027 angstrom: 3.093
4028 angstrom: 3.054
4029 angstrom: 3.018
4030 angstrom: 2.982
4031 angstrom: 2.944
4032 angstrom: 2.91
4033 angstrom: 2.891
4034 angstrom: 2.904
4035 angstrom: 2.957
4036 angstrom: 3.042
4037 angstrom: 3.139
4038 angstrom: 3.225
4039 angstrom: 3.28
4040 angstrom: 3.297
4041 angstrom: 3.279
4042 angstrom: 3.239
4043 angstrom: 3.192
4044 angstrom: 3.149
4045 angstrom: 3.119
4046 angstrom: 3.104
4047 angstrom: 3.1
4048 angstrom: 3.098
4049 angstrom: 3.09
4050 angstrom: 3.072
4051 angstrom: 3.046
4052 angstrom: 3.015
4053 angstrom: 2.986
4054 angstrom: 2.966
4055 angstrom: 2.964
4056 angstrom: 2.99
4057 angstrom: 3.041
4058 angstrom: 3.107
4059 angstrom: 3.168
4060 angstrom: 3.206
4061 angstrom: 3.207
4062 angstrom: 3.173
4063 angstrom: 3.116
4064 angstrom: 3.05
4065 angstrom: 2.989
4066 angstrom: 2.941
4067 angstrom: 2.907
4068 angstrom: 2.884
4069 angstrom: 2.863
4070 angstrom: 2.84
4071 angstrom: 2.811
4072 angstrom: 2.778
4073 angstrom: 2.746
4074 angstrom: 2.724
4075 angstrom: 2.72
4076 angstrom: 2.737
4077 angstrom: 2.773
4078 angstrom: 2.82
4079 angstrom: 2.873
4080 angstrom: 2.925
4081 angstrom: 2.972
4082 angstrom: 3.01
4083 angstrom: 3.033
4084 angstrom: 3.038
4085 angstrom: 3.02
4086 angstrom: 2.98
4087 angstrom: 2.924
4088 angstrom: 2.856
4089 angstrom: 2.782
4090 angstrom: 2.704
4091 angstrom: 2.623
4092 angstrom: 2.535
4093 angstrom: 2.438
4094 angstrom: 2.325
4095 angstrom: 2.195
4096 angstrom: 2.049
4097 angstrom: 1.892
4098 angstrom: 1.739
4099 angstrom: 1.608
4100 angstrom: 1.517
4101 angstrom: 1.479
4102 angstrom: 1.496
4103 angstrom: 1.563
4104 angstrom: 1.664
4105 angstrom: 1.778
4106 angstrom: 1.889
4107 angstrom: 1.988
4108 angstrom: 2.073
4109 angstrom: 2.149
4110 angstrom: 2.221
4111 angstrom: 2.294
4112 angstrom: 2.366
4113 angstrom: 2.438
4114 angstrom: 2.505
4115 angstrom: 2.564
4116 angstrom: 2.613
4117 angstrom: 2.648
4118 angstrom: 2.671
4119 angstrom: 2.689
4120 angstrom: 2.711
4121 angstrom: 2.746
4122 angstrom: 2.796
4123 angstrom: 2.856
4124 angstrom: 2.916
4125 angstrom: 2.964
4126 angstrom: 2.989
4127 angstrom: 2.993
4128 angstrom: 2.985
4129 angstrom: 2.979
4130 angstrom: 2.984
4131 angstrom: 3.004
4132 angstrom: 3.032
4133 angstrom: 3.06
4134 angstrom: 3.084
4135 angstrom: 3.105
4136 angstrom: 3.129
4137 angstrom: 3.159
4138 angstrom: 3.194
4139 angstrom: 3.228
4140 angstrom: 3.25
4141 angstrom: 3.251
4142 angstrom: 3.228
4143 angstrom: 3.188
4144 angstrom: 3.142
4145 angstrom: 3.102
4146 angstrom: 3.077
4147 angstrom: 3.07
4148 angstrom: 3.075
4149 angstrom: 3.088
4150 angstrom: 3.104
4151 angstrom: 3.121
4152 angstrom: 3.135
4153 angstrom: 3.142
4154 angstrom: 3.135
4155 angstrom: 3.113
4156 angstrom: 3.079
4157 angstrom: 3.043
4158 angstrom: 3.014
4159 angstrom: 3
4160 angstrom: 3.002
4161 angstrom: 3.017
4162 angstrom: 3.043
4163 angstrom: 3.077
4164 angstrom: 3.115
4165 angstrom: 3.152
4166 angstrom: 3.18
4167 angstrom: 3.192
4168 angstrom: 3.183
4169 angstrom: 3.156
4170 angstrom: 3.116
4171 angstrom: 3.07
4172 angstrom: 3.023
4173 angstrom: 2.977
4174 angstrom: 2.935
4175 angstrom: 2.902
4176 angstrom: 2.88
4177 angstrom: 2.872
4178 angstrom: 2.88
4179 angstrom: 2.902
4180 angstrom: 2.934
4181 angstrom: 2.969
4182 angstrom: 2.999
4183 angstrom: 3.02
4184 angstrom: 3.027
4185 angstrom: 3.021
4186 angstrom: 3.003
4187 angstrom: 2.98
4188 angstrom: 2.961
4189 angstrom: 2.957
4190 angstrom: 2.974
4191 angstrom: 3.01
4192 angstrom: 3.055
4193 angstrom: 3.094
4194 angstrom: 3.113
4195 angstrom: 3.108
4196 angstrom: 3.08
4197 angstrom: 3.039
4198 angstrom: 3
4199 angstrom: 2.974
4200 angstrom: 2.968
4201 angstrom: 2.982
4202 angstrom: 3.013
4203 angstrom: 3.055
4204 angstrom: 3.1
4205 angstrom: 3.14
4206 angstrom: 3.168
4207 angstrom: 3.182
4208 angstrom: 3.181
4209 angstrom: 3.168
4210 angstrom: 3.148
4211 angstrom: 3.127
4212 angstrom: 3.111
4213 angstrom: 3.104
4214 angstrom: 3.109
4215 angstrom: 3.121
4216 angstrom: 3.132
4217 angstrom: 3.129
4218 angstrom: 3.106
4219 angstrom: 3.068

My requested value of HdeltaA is 9.2 angstrom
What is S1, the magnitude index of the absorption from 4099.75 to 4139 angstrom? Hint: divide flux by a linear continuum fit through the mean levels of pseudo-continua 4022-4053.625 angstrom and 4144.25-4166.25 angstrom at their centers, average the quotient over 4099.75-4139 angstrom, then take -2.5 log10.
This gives 0.20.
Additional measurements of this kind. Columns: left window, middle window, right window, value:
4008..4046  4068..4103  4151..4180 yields 0.195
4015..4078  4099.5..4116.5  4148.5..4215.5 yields 0.435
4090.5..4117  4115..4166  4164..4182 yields -0.174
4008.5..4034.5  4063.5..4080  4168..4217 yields 0.059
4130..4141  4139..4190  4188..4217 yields 0.016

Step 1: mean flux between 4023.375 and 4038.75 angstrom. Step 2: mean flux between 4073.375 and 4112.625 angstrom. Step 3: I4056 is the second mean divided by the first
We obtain 0.78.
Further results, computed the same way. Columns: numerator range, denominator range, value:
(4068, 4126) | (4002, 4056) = 0.83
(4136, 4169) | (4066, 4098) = 1.15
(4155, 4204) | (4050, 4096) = 1.05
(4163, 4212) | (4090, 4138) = 1.23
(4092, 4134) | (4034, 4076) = 0.79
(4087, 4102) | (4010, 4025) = 0.74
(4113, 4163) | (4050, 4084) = 1.01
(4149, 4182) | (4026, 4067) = 0.99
